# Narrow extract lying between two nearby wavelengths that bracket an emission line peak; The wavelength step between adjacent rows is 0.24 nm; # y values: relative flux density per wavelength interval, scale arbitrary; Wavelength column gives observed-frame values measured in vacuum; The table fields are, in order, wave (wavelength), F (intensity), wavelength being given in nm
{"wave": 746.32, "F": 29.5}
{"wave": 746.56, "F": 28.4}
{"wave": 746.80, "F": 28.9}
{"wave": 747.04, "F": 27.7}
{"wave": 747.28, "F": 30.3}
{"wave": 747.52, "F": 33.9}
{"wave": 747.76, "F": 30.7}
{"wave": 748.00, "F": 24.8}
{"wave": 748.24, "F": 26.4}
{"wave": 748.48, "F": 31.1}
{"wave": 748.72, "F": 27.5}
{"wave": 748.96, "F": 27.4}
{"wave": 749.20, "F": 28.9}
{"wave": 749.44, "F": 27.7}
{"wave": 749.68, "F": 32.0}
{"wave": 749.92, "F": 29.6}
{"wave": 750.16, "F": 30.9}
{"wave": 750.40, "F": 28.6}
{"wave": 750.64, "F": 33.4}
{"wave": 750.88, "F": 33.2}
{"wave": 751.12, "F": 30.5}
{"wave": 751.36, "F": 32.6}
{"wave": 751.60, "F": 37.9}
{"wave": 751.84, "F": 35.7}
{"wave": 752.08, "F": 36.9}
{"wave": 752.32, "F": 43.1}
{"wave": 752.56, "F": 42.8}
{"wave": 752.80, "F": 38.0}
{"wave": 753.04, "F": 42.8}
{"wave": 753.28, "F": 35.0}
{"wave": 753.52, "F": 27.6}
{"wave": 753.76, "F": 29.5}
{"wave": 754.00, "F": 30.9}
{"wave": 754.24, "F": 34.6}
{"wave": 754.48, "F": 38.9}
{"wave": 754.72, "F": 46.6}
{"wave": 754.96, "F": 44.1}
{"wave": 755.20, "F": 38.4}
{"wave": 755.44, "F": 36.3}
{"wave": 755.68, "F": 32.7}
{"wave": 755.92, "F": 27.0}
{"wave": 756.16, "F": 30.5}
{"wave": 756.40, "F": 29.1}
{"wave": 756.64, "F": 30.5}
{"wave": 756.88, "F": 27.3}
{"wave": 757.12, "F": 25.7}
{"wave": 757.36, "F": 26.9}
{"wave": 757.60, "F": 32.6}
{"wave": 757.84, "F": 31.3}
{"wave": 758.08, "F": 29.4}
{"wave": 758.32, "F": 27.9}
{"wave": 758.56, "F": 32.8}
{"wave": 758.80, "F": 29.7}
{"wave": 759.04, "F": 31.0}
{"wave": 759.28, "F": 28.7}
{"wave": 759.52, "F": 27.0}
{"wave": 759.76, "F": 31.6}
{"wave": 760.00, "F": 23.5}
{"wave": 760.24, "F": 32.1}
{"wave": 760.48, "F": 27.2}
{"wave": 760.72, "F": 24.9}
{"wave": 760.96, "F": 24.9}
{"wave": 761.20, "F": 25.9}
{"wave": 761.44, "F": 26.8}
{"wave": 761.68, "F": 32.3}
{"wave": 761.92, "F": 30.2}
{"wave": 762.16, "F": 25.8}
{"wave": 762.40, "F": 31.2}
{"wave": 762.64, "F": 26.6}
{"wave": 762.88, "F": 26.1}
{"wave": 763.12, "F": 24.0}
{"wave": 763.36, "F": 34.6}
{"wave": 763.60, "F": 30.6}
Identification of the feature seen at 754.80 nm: [N II]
